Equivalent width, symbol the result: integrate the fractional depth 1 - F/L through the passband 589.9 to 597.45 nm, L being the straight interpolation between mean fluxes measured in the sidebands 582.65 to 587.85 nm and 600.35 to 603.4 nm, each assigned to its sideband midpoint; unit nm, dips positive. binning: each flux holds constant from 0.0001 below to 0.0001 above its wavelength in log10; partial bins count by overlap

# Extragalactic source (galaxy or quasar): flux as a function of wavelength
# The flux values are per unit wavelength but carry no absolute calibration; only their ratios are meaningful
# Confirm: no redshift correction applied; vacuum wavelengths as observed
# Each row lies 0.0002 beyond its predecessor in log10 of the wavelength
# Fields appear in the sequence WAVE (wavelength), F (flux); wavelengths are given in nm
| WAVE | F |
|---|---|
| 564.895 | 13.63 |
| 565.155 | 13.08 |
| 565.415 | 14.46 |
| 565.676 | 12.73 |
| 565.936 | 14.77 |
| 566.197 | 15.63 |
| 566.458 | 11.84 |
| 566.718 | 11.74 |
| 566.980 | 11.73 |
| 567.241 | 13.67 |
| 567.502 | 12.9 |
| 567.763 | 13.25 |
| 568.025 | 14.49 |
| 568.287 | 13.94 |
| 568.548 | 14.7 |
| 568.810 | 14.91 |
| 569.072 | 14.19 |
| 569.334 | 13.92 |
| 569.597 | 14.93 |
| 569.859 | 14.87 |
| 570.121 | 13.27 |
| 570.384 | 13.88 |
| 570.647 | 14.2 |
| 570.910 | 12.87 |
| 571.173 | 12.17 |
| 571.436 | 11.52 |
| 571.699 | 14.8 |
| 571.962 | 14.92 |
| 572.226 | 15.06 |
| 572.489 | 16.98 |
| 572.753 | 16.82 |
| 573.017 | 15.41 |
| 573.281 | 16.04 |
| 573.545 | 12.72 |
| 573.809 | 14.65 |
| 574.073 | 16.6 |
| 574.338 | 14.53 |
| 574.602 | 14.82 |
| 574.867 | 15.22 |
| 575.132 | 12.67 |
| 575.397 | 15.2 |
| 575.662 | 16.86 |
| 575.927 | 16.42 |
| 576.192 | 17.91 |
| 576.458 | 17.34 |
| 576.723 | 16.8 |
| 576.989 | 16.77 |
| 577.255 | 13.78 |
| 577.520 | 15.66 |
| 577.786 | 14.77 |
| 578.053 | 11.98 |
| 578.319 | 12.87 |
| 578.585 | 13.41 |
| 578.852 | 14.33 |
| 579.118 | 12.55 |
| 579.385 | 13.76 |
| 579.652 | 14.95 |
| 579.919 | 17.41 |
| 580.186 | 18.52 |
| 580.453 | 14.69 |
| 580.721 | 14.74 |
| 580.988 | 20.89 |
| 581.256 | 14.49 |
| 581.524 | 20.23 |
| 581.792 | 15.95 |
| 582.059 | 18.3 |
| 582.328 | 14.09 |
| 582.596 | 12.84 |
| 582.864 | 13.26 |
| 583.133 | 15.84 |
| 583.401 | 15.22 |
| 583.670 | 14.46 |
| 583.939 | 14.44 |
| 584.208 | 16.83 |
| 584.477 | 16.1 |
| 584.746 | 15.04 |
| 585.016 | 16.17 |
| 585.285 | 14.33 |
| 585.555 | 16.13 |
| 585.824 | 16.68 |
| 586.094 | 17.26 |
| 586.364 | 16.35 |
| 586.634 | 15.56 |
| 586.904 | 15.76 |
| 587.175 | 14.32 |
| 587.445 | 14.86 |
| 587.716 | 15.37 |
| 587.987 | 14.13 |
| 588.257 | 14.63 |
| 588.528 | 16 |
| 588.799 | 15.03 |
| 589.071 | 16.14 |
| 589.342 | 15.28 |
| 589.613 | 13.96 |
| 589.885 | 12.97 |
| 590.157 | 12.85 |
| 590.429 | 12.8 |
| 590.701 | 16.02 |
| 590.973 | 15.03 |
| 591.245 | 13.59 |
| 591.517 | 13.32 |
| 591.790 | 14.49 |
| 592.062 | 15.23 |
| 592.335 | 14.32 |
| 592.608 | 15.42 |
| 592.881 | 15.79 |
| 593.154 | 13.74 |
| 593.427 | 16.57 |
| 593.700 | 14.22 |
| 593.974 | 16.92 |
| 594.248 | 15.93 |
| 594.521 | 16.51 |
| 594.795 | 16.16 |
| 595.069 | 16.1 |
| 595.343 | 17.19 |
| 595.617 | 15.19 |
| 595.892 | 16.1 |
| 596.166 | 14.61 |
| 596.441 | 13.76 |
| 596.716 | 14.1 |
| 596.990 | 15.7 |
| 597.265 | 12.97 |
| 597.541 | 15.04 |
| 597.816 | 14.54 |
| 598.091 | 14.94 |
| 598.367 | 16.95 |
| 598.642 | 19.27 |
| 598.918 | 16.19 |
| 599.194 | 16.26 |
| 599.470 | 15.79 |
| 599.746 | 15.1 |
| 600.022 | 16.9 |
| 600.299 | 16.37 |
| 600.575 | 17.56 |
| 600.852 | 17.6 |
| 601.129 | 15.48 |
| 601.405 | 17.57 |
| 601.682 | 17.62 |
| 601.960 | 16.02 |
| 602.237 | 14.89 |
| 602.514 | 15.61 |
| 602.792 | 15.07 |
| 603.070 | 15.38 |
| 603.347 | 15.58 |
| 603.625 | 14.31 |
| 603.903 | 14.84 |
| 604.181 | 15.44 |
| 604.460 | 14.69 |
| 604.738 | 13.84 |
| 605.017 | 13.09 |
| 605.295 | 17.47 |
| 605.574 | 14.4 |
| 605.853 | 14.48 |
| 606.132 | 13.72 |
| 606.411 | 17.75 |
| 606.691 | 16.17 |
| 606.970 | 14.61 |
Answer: 0.423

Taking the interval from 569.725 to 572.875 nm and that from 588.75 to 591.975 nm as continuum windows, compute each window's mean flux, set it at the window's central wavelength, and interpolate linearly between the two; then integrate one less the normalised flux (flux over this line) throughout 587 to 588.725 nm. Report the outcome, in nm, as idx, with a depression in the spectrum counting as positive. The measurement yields -0.08 nm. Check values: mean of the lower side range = 14.3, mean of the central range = 14.9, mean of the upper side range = 14.3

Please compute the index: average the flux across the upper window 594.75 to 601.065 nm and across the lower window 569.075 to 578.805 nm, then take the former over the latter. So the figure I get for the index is 1.1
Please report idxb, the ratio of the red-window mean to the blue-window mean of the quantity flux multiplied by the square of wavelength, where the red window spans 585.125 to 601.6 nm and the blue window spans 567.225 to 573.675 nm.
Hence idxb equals 1.2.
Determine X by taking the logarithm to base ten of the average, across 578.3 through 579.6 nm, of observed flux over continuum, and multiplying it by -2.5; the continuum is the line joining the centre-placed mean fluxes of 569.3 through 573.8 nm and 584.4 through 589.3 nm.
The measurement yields 0.108 mag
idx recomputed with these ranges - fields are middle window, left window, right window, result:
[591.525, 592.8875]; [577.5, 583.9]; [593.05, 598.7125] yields 0.055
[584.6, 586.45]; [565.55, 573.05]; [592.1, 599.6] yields -0.128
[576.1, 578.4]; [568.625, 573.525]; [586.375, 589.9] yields -0.105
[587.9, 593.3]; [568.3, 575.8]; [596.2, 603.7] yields 0.297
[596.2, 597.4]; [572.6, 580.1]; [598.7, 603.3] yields 0.141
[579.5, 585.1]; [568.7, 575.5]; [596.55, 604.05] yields -0.350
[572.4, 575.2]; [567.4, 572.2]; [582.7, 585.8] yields -0.172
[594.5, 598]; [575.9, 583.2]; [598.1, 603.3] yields 0.217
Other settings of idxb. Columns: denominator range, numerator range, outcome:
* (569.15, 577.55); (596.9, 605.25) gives 1.15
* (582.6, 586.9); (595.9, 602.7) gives 1.08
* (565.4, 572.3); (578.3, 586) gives 1.18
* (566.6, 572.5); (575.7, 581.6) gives 1.17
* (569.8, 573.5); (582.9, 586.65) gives 1.14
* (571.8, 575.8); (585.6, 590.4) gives 1.04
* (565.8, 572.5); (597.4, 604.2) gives 1.29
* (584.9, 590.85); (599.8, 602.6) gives 1.14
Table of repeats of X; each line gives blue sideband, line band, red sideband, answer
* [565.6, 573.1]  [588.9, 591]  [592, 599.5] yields 0.06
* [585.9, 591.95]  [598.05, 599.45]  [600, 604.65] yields -0.08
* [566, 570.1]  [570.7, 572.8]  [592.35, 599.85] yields -0.02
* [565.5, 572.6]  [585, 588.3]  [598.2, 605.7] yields -0.04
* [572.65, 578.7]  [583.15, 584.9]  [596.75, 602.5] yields 0.01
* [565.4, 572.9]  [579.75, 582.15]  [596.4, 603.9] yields -0.17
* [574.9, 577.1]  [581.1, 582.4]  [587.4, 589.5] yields -0.07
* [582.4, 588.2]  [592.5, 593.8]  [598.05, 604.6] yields 0.03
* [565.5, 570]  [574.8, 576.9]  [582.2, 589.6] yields -0.12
